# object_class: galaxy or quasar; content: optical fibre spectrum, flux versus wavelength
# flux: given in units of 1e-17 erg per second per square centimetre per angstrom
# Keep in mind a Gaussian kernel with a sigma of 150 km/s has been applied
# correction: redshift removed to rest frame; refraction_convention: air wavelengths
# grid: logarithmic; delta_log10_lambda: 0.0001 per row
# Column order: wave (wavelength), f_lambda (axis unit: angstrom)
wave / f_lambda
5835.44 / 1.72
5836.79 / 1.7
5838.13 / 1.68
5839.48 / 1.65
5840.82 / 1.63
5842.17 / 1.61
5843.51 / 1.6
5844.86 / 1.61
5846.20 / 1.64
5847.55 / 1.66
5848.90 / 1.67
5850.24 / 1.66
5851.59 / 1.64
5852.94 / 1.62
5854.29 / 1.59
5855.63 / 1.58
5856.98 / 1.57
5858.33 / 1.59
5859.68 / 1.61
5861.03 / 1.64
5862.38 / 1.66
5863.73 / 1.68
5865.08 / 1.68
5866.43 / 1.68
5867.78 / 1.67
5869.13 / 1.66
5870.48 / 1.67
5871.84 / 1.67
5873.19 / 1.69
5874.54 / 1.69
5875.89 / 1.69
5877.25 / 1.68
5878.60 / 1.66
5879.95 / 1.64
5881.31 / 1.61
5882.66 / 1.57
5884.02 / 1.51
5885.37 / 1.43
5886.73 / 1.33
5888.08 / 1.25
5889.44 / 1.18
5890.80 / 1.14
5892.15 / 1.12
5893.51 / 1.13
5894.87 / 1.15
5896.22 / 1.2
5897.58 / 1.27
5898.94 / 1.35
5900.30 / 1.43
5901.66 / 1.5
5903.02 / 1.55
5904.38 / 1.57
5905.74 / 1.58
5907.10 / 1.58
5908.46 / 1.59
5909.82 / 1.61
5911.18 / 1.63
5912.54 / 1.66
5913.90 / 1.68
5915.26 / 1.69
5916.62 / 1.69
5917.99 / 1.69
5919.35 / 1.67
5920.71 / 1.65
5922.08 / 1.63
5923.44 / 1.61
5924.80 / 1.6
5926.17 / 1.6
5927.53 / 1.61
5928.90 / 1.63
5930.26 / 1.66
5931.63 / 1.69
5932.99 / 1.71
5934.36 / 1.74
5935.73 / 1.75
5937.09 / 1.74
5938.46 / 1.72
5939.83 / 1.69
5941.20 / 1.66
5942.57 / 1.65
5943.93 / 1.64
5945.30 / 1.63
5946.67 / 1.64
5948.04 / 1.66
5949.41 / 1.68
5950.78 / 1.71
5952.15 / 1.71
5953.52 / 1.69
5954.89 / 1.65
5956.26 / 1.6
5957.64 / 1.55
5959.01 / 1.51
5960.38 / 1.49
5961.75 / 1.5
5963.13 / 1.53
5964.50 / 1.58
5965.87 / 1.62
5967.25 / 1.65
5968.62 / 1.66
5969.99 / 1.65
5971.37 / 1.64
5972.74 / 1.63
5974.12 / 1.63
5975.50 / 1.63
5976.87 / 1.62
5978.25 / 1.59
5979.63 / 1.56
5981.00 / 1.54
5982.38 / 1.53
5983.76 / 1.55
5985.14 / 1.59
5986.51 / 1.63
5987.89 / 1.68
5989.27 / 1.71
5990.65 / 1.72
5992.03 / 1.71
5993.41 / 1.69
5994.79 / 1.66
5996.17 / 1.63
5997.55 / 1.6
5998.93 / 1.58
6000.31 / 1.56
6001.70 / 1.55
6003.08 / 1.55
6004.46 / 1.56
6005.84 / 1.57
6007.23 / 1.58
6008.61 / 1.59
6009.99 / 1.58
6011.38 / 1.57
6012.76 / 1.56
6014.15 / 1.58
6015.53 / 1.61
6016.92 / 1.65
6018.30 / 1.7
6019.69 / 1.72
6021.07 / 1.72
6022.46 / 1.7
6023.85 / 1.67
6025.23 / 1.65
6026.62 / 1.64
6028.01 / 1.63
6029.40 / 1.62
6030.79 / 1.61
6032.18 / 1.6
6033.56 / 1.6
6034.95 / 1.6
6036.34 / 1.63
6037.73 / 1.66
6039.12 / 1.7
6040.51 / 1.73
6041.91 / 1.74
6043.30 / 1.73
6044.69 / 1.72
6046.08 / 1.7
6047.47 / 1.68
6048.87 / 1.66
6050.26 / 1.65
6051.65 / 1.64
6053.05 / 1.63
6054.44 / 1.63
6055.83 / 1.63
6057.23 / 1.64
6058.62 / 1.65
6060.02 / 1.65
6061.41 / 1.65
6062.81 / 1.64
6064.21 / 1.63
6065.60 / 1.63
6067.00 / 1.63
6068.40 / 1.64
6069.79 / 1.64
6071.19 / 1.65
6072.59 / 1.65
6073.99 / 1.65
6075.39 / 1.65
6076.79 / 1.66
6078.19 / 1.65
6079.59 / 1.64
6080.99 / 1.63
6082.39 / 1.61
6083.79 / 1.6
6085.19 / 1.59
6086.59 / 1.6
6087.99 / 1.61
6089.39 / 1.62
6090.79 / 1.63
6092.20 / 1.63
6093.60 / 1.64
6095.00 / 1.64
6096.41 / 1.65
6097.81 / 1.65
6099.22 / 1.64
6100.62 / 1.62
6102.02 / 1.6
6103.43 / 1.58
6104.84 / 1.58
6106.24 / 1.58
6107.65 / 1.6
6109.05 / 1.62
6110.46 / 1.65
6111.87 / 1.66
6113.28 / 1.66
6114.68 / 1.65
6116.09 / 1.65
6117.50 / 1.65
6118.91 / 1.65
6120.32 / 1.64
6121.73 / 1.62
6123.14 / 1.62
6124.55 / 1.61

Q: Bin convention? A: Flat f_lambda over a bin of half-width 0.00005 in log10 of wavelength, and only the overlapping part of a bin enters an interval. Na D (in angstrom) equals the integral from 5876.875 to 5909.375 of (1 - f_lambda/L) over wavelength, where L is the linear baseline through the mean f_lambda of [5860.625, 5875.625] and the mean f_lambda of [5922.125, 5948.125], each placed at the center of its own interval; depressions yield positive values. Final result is 4.9 angstrom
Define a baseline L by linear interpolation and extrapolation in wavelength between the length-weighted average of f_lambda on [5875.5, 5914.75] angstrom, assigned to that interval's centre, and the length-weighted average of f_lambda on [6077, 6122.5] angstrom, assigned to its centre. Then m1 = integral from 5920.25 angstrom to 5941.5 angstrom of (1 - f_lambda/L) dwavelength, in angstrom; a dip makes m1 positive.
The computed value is -2.6 angstrom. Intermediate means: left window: 1.46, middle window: 1.67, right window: 1.63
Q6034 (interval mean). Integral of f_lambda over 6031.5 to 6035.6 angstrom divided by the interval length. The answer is 1.6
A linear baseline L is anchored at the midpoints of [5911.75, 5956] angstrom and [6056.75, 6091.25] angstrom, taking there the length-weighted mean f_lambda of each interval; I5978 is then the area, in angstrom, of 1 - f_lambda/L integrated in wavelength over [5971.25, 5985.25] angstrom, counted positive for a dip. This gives 0.6 angstrom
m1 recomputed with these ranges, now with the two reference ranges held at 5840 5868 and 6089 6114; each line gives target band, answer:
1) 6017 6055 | -0.9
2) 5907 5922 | -0.2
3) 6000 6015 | 0.5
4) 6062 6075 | -0.1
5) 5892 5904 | 2.3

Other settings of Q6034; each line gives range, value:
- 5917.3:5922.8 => 1.66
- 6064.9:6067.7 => 1.63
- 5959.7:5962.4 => 1.5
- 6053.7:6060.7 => 1.64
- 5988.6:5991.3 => 1.71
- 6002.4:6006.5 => 1.56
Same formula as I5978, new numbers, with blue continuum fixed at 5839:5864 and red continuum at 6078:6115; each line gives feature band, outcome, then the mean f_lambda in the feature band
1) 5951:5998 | 0.2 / 1.62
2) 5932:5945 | -0.6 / 1.7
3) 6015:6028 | -0.4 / 1.67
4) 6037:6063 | -0.8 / 1.67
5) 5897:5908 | 1.0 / 1.48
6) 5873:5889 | 0.7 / 1.55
